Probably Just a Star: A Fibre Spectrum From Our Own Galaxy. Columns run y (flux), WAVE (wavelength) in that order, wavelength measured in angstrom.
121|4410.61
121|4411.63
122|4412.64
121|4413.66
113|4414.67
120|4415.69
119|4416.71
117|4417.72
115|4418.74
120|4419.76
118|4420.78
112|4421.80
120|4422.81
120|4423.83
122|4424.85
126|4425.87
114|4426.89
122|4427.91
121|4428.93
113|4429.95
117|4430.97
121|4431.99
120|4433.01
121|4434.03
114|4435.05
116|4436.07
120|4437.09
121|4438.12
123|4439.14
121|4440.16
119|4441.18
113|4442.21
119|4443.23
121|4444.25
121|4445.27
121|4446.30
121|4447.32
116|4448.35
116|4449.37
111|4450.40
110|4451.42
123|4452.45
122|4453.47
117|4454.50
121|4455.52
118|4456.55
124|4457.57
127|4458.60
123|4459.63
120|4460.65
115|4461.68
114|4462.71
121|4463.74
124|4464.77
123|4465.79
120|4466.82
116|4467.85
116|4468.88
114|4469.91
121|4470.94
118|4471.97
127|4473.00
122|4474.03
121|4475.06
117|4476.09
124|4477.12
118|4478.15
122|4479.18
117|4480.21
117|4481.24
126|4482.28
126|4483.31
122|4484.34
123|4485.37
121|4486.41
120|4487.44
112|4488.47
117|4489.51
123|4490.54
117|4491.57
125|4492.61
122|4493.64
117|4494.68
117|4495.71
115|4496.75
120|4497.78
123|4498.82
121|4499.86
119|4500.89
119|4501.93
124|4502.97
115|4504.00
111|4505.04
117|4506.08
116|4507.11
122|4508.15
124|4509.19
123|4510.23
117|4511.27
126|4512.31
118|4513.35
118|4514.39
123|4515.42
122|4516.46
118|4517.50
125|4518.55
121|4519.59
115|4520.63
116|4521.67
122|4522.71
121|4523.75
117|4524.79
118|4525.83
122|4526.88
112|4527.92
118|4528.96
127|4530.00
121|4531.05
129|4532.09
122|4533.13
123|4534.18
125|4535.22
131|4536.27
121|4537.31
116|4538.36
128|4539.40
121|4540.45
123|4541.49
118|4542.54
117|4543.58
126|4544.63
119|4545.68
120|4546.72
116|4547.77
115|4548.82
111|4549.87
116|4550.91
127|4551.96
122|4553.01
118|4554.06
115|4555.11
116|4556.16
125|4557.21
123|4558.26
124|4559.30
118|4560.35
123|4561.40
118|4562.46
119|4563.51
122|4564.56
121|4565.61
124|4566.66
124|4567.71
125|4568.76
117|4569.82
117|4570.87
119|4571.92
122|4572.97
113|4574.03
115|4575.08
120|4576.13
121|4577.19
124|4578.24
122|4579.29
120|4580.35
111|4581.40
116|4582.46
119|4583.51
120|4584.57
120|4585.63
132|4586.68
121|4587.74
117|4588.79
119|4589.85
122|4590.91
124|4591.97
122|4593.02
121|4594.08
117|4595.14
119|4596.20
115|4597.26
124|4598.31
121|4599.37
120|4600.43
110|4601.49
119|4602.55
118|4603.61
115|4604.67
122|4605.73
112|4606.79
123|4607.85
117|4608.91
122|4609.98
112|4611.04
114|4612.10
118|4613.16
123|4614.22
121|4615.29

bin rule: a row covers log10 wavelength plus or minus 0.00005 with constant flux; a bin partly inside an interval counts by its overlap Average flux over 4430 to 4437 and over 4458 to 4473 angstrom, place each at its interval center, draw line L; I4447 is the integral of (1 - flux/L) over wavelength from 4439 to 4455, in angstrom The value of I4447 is 0.1 angstrom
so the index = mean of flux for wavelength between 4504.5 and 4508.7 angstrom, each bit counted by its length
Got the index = 117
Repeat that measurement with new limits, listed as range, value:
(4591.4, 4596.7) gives 121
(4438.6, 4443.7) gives 119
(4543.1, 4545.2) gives 121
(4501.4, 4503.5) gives 121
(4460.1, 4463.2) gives 117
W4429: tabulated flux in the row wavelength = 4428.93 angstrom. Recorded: 121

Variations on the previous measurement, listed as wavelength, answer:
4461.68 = 115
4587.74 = 121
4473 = 127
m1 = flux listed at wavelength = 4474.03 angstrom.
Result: 122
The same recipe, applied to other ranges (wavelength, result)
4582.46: 116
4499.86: 121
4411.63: 121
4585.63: 120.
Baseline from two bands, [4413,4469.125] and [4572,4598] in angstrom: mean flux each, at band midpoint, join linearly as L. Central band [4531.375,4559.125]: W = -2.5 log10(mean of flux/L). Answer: -0.01 mag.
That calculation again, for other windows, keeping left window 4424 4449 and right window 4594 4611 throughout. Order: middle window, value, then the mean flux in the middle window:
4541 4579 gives -0.01 mag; 120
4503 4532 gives -0.01 mag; 120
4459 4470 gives 0.00 mag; 119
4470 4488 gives -0.02 mag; 121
